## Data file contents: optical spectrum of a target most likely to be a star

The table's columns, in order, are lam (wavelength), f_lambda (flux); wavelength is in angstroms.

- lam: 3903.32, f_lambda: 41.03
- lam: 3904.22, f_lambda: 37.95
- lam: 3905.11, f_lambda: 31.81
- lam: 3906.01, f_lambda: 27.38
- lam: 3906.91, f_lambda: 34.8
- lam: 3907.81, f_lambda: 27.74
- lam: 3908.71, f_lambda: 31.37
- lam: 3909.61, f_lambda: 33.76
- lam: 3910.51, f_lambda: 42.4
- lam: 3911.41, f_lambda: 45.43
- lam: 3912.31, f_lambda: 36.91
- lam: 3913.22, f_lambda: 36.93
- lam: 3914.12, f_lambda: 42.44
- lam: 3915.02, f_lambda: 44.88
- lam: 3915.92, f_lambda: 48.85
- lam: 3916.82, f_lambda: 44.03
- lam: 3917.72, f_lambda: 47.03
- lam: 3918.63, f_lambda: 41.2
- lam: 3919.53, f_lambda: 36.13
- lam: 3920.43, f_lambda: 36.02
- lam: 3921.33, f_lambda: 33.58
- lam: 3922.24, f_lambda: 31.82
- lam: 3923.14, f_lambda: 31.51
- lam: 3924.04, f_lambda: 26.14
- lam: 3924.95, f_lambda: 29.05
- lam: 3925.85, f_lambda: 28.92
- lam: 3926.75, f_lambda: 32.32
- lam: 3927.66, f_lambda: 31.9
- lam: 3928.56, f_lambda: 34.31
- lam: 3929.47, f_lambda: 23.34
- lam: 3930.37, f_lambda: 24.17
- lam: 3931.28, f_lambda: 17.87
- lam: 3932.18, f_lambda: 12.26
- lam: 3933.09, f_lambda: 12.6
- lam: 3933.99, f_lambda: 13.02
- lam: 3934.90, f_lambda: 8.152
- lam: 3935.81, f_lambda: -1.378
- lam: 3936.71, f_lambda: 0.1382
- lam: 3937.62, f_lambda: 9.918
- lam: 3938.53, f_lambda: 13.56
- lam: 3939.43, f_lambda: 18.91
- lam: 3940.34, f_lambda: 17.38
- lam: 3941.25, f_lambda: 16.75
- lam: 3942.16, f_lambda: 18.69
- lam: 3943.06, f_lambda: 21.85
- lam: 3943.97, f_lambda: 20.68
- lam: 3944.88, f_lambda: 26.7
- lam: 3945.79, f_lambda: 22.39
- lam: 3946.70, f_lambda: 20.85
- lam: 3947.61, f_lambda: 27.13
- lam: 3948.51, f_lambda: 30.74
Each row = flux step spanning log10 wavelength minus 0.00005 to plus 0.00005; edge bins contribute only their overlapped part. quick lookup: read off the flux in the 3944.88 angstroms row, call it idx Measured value 26.7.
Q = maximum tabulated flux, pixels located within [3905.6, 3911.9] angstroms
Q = 45.43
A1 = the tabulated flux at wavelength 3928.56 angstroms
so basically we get 34.31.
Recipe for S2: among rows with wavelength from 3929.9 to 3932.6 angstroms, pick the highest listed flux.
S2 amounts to 24.17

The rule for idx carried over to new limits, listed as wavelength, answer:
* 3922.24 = 31.82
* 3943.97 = 20.68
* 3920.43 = 36.02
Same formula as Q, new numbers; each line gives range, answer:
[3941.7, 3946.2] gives 26.7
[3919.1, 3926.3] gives 36.13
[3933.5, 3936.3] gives 13.02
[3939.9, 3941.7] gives 17.38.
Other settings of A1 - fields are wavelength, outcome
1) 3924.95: 29.05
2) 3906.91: 34.8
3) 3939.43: 18.91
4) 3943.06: 21.85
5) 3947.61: 27.13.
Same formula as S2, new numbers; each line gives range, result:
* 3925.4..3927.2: 32.32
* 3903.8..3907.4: 37.95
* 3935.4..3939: 13.56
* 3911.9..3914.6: 42.44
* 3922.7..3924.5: 31.51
